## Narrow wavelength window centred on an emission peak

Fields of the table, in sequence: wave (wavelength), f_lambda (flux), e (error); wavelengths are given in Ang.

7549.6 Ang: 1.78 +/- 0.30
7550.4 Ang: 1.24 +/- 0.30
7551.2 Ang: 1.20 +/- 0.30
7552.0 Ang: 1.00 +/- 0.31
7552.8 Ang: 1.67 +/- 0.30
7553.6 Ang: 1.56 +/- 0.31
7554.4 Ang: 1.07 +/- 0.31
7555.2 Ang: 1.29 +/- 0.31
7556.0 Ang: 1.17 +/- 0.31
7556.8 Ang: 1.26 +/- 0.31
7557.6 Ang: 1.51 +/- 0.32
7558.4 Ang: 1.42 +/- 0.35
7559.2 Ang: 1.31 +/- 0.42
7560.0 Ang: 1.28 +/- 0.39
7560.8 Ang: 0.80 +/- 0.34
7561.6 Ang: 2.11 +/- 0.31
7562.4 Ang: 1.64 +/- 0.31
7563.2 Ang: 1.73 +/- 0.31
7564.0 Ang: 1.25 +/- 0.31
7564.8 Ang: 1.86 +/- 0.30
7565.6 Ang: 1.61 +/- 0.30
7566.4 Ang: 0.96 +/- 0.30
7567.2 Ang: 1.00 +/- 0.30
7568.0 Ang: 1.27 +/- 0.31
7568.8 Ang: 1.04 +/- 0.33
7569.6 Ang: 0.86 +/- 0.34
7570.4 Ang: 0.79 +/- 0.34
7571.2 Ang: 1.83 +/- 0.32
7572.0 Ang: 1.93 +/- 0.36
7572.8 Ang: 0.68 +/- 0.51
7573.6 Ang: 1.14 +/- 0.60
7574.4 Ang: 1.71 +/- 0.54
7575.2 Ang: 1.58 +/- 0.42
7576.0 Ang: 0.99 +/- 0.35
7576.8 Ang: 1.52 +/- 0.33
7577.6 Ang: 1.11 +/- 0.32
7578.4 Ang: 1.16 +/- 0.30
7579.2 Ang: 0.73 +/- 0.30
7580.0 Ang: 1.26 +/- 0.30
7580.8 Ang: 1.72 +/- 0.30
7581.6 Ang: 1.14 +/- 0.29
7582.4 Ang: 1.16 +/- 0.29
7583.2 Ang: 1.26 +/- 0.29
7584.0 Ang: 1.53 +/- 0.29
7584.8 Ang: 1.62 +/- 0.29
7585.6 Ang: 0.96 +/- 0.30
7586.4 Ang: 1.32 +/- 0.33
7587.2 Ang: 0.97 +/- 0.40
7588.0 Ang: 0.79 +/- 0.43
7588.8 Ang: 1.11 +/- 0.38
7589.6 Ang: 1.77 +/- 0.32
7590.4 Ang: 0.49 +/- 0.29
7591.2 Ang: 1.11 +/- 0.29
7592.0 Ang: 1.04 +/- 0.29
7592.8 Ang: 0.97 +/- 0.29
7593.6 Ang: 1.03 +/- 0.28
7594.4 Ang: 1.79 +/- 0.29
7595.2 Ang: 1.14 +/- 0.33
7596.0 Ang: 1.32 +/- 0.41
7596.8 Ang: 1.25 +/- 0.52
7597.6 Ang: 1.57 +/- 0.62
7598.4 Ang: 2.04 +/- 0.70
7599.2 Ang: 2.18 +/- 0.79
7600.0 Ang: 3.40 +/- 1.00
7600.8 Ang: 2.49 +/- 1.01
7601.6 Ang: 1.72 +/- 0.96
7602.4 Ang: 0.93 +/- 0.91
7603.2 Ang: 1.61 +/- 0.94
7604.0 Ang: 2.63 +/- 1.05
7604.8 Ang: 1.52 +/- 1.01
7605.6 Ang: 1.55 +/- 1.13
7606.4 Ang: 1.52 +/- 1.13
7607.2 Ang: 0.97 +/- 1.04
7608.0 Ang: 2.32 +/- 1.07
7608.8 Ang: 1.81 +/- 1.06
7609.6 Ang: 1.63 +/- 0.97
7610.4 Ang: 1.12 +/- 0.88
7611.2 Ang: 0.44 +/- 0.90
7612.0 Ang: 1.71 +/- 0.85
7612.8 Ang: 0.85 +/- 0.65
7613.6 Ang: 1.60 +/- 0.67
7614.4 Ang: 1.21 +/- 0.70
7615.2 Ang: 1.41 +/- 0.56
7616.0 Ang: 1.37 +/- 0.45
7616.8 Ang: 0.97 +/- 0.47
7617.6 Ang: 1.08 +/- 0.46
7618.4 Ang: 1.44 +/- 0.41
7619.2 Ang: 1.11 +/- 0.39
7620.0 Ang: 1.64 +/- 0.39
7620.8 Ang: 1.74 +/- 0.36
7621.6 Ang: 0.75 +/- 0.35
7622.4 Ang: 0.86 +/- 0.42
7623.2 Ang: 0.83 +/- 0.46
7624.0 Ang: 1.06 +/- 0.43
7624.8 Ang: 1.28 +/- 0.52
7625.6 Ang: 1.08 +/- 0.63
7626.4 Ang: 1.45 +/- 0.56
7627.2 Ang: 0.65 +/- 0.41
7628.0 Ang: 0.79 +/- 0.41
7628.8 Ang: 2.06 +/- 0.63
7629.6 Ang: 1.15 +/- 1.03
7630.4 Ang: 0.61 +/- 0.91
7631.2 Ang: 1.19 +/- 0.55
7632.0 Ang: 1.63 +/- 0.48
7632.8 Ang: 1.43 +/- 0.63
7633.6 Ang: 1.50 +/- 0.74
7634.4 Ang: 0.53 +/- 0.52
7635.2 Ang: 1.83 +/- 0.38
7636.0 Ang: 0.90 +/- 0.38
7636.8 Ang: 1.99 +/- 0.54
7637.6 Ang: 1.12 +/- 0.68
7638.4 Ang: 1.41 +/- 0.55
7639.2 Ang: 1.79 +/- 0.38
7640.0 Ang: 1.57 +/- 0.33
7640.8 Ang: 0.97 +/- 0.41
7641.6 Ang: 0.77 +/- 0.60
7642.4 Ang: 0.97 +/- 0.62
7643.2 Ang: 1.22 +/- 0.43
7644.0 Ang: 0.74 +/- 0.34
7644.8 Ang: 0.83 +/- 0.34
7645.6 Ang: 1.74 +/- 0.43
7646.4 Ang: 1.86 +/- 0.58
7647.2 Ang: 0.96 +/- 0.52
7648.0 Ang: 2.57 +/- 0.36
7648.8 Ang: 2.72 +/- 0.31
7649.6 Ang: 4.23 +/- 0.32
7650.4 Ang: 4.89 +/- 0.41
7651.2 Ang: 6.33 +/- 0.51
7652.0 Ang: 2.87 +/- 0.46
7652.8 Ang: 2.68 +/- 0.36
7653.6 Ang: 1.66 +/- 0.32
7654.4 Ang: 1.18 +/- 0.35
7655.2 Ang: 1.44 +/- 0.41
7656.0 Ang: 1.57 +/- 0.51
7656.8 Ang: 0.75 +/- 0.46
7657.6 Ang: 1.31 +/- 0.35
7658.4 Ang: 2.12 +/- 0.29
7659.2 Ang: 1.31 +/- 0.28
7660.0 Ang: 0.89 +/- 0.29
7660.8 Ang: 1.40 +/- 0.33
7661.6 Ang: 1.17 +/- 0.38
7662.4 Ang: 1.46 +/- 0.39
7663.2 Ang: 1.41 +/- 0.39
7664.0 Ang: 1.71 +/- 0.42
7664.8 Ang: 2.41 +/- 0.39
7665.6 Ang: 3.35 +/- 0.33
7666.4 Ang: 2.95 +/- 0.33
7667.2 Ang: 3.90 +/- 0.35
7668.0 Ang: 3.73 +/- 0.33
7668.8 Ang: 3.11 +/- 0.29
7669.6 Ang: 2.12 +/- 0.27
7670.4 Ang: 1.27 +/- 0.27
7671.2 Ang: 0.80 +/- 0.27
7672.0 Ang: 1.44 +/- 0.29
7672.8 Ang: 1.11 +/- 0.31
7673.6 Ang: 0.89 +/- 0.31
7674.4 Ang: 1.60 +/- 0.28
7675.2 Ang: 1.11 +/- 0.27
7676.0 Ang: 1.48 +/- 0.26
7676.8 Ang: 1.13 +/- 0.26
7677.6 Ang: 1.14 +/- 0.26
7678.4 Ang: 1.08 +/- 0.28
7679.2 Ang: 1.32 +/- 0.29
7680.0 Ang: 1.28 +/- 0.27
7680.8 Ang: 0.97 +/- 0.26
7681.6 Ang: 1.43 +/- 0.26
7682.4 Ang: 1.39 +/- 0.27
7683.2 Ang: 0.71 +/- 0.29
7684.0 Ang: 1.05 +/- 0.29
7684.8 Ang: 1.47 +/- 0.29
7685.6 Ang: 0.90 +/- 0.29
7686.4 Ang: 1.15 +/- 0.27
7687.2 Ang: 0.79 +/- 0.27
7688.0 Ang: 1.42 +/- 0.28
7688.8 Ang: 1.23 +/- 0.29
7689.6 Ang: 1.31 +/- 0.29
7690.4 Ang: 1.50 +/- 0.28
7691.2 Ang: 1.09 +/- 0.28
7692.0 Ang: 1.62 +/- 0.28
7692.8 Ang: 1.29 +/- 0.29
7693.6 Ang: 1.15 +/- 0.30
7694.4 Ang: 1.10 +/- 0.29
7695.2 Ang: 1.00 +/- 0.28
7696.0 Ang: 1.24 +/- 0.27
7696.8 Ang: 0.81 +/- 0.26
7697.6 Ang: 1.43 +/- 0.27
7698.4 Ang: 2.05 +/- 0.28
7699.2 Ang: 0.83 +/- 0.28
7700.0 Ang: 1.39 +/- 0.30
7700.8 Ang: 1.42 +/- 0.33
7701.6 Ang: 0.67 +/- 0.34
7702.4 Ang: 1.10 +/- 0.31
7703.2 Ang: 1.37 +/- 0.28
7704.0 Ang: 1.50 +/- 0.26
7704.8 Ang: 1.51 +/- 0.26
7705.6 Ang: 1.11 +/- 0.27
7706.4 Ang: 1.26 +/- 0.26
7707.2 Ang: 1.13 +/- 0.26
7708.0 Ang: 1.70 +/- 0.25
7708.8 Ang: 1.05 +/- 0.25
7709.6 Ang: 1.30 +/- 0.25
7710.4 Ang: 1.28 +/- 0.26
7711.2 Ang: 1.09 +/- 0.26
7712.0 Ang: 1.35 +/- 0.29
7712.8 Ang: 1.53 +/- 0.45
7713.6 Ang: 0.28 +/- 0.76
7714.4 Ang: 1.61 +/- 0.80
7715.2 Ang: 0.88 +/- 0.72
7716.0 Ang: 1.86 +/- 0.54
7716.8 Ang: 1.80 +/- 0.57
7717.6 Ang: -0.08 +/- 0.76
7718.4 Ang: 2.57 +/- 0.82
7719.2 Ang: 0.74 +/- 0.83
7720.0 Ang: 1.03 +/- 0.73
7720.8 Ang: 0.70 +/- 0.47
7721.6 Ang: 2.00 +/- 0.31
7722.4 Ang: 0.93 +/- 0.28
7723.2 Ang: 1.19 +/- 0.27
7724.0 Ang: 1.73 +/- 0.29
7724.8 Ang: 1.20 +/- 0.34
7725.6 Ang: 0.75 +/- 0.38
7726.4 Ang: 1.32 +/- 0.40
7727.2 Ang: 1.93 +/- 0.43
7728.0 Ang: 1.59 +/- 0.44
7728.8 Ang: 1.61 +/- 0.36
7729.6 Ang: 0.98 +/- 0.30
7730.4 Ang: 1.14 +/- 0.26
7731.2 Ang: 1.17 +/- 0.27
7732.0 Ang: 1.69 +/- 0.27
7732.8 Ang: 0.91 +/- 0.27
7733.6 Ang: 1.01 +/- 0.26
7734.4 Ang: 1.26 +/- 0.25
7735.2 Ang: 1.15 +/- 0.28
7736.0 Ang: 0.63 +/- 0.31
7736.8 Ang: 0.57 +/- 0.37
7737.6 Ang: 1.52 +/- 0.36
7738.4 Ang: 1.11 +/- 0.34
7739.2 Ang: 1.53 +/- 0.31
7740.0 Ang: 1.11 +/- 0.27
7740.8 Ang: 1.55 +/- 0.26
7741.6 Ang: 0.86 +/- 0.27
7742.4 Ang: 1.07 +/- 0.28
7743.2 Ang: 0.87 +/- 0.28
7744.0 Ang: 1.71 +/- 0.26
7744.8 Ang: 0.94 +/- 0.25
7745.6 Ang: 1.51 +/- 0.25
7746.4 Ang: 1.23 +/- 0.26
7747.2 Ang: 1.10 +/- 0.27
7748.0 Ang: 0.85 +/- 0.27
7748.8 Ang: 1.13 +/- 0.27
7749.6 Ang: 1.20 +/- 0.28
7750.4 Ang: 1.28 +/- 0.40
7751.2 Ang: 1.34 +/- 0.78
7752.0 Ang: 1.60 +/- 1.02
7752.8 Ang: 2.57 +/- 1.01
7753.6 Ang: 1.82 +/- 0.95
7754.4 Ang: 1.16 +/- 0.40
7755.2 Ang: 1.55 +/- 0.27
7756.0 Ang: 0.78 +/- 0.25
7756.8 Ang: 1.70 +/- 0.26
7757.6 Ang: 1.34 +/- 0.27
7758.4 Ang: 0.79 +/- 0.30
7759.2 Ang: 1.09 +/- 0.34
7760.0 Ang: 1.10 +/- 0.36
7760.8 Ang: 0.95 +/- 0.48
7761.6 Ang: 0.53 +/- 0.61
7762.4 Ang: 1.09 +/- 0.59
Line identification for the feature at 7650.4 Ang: [S II] 6716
